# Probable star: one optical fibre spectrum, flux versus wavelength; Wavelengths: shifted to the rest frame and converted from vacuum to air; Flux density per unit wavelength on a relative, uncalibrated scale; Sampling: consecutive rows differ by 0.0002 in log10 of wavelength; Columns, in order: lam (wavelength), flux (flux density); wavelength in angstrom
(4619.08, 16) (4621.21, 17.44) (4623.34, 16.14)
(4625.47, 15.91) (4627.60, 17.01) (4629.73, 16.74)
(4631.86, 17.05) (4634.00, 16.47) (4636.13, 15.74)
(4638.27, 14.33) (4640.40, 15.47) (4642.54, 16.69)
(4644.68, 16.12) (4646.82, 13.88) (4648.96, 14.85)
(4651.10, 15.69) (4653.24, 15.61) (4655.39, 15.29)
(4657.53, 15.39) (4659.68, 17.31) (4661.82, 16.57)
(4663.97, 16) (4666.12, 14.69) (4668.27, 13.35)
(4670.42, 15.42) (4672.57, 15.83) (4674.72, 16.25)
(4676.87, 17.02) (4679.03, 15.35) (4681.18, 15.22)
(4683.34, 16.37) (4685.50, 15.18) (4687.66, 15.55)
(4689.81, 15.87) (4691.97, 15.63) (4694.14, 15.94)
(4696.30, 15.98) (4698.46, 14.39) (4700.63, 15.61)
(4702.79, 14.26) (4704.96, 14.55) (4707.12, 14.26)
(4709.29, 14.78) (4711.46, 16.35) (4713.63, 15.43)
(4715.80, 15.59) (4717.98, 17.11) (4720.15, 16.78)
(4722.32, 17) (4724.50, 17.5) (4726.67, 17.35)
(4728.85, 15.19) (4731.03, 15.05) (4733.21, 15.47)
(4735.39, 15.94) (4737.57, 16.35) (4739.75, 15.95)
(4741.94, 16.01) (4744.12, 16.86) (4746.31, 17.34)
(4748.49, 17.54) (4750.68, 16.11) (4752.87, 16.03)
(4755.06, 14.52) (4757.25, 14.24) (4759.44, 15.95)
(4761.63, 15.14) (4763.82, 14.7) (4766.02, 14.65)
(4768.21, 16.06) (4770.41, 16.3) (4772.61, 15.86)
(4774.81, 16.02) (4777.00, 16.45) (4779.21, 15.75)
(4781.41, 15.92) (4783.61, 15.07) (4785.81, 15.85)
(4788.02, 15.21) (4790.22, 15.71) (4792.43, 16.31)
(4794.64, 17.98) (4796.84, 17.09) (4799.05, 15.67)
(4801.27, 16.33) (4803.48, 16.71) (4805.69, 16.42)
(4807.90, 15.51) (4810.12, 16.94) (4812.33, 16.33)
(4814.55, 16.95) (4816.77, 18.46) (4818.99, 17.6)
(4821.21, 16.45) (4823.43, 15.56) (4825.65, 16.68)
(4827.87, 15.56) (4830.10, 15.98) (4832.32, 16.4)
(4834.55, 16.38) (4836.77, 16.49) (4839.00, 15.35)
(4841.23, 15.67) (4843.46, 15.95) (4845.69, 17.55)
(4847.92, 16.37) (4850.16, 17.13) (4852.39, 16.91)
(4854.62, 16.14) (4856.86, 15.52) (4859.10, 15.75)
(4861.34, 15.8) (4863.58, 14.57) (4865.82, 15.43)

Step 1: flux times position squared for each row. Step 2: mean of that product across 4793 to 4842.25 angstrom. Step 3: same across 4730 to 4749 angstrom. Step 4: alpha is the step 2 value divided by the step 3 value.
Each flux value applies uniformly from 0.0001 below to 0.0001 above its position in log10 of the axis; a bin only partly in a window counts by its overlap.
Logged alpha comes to 1.05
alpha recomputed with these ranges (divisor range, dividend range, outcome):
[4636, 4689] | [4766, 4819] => 1.11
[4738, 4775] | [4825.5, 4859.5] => 1.06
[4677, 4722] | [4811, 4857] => 1.12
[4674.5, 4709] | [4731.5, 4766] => 1.05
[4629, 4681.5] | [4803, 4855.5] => 1.13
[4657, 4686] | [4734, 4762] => 1.05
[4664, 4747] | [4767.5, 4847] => 1.08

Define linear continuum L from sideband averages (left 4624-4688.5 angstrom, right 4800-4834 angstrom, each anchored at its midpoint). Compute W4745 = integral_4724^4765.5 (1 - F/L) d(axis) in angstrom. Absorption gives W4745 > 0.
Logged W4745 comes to 0.6 angstrom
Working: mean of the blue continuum 15.7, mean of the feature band 15.9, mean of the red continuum 16.5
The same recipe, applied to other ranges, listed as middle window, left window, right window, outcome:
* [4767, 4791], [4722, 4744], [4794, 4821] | 1.1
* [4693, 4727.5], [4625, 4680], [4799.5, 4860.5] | 0.4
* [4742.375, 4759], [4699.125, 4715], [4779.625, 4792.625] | -0.8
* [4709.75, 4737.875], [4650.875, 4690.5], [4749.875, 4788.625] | -1.1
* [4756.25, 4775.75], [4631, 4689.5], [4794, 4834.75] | 1.0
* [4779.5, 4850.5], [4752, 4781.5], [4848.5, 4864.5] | -2.6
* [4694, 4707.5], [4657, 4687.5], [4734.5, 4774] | 0.7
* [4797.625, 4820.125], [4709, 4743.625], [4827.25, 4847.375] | -0.7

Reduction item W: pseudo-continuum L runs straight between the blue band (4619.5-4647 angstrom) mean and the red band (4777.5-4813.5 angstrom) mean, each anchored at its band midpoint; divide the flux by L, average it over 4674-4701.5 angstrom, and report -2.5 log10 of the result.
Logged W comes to 0.03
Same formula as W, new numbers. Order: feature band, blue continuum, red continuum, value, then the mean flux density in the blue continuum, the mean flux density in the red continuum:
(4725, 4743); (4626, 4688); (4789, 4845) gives 0.01 mag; 15.7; 16.4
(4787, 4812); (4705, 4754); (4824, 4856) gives -0.01 mag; 16.1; 16.3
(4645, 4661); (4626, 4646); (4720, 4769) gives 0.04 mag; 16.1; 16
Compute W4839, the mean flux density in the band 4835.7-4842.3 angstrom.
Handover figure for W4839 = 15.8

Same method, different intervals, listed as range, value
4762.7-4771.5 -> 15.4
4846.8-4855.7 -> 16.6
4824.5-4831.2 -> 16.1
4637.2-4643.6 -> 15.5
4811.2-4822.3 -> 17.2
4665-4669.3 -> 14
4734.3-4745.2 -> 16.2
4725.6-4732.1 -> 15.9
